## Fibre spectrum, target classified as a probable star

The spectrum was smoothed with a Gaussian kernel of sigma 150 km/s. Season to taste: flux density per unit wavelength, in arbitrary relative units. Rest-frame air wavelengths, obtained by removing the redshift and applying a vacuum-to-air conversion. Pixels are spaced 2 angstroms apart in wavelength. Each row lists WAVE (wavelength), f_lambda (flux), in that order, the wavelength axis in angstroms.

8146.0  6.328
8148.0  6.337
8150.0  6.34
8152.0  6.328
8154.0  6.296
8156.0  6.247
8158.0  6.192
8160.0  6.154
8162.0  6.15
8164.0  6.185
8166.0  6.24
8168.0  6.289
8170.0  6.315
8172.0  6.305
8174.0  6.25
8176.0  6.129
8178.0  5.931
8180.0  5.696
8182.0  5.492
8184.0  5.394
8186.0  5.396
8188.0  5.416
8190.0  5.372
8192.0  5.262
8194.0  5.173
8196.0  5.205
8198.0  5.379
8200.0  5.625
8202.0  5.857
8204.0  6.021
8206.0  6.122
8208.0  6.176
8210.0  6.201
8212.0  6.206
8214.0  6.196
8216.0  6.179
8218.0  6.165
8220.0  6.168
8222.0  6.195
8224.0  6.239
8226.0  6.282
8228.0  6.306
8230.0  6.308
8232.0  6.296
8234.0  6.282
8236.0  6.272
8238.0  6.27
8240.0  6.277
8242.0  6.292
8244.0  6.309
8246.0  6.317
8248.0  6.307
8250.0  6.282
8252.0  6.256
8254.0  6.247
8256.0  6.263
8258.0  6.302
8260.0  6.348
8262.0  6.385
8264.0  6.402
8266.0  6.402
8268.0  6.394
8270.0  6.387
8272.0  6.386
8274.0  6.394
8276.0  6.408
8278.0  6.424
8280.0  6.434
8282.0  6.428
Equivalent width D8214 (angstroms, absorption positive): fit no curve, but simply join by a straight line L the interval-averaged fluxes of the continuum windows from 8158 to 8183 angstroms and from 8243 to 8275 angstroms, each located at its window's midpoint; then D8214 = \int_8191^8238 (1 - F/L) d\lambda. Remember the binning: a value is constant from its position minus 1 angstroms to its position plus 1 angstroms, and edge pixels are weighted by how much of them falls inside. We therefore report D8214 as 1.6 angstroms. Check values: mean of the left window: 6.1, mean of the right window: 6.34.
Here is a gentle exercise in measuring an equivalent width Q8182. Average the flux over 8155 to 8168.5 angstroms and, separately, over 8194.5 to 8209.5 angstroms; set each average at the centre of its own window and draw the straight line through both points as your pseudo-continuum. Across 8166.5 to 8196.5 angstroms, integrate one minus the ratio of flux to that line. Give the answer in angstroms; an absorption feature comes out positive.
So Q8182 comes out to 1.3 angstroms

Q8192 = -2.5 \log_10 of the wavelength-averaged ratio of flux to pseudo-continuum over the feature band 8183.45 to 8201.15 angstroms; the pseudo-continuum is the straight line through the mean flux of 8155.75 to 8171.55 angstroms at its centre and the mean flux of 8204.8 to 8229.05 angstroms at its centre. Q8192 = 0.16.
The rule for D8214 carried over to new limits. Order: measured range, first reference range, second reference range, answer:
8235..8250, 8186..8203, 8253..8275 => -0.56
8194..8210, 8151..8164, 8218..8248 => 1.26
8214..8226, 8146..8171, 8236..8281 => 0.21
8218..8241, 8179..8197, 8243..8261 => -1.11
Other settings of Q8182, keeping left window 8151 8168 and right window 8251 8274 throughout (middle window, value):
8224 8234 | 0.03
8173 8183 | 0.56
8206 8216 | 0.16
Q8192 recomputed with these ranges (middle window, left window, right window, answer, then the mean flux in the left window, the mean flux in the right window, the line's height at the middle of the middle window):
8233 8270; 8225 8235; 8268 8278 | 0.01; 6.29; 6.4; 6.35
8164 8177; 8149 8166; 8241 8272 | 0.00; 6.24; 6.33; 6.25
